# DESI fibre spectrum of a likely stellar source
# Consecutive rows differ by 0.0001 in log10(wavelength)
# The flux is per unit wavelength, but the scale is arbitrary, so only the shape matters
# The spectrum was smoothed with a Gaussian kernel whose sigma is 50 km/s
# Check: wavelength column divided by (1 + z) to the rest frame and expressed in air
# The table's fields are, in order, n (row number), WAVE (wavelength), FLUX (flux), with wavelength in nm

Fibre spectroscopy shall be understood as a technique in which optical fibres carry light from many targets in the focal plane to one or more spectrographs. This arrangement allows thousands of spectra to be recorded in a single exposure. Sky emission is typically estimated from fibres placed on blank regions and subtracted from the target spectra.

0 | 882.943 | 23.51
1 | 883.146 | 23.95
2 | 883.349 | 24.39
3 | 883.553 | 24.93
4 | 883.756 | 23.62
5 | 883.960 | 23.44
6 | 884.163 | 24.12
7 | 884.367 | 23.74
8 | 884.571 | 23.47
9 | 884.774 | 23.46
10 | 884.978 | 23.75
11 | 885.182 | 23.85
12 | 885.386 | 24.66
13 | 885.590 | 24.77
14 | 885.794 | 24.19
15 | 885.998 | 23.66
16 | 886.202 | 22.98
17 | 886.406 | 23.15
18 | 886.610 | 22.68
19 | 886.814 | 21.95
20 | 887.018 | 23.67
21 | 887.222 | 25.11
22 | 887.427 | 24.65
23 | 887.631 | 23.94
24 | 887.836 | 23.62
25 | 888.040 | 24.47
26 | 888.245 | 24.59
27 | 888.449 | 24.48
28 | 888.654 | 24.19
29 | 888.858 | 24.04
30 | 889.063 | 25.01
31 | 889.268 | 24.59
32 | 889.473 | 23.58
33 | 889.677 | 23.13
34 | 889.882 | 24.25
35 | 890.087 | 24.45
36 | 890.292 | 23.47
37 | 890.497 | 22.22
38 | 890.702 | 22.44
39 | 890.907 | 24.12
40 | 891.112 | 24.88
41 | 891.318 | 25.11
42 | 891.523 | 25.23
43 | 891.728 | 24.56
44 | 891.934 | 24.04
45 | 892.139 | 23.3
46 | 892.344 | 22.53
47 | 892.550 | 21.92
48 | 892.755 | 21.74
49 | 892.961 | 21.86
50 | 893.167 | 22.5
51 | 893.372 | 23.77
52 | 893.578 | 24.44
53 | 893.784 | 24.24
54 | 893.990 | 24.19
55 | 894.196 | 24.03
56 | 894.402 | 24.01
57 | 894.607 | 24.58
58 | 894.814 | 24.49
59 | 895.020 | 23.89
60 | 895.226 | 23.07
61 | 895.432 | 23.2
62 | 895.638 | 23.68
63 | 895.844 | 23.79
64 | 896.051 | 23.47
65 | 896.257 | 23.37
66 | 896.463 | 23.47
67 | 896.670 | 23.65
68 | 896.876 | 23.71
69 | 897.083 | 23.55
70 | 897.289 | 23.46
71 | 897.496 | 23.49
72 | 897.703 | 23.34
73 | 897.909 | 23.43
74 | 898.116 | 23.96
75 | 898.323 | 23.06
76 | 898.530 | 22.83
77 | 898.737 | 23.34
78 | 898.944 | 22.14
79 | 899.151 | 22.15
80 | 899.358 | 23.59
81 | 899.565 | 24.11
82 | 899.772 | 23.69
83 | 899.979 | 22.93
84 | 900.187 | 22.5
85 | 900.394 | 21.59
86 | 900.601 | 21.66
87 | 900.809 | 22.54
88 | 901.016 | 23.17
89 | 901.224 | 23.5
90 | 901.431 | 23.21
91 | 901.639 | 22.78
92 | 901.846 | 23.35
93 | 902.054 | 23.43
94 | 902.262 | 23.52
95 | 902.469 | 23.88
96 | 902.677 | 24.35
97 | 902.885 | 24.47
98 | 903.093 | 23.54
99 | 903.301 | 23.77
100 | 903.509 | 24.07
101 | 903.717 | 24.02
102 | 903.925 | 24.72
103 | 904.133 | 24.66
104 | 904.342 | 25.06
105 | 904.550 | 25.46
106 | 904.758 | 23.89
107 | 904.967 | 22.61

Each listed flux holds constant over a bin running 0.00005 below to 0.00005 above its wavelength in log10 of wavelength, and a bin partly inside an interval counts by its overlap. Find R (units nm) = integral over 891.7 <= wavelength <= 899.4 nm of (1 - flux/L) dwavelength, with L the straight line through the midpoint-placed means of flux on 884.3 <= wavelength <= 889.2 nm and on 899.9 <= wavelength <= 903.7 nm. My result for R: 0.04 nm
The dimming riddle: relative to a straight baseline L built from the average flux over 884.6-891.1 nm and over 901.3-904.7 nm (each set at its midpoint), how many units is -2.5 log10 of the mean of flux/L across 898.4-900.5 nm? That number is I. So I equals 0.05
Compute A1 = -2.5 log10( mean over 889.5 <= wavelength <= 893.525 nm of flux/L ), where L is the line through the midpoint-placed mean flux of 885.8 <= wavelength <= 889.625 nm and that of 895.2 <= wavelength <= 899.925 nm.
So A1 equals 0.011 mag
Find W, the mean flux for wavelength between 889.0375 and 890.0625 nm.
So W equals 24.1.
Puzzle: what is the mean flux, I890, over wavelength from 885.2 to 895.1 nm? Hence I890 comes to 23.8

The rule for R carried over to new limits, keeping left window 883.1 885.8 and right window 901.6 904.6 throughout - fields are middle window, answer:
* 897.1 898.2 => 0.02 nm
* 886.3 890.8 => 0.04 nm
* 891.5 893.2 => 0.07 nm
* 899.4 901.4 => 0.10 nm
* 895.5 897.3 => 0.04 nm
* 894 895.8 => 0.01 nm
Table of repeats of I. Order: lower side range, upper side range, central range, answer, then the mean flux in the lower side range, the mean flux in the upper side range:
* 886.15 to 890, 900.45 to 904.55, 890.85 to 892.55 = -0.010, 23.9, 23.7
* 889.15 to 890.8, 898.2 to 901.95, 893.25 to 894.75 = -0.040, 23.5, 22.9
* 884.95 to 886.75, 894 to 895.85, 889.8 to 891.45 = -0.004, 23.7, 23.9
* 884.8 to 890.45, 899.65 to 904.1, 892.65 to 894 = 0.025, 23.9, 23.4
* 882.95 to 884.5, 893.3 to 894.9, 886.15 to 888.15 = 0.019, 24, 24.2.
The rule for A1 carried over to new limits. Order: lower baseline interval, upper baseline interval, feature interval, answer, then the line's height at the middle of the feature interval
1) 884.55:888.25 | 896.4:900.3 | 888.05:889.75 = -0.02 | 23.7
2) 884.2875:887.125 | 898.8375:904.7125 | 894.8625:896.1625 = 0.00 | 23.5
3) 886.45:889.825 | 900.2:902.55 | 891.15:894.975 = -0.01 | 23.6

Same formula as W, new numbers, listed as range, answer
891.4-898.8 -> 23.5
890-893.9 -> 23.5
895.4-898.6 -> 23.5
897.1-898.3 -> 23.5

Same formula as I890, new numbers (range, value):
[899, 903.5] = 23.2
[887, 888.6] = 24.3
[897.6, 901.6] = 23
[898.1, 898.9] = 23.1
